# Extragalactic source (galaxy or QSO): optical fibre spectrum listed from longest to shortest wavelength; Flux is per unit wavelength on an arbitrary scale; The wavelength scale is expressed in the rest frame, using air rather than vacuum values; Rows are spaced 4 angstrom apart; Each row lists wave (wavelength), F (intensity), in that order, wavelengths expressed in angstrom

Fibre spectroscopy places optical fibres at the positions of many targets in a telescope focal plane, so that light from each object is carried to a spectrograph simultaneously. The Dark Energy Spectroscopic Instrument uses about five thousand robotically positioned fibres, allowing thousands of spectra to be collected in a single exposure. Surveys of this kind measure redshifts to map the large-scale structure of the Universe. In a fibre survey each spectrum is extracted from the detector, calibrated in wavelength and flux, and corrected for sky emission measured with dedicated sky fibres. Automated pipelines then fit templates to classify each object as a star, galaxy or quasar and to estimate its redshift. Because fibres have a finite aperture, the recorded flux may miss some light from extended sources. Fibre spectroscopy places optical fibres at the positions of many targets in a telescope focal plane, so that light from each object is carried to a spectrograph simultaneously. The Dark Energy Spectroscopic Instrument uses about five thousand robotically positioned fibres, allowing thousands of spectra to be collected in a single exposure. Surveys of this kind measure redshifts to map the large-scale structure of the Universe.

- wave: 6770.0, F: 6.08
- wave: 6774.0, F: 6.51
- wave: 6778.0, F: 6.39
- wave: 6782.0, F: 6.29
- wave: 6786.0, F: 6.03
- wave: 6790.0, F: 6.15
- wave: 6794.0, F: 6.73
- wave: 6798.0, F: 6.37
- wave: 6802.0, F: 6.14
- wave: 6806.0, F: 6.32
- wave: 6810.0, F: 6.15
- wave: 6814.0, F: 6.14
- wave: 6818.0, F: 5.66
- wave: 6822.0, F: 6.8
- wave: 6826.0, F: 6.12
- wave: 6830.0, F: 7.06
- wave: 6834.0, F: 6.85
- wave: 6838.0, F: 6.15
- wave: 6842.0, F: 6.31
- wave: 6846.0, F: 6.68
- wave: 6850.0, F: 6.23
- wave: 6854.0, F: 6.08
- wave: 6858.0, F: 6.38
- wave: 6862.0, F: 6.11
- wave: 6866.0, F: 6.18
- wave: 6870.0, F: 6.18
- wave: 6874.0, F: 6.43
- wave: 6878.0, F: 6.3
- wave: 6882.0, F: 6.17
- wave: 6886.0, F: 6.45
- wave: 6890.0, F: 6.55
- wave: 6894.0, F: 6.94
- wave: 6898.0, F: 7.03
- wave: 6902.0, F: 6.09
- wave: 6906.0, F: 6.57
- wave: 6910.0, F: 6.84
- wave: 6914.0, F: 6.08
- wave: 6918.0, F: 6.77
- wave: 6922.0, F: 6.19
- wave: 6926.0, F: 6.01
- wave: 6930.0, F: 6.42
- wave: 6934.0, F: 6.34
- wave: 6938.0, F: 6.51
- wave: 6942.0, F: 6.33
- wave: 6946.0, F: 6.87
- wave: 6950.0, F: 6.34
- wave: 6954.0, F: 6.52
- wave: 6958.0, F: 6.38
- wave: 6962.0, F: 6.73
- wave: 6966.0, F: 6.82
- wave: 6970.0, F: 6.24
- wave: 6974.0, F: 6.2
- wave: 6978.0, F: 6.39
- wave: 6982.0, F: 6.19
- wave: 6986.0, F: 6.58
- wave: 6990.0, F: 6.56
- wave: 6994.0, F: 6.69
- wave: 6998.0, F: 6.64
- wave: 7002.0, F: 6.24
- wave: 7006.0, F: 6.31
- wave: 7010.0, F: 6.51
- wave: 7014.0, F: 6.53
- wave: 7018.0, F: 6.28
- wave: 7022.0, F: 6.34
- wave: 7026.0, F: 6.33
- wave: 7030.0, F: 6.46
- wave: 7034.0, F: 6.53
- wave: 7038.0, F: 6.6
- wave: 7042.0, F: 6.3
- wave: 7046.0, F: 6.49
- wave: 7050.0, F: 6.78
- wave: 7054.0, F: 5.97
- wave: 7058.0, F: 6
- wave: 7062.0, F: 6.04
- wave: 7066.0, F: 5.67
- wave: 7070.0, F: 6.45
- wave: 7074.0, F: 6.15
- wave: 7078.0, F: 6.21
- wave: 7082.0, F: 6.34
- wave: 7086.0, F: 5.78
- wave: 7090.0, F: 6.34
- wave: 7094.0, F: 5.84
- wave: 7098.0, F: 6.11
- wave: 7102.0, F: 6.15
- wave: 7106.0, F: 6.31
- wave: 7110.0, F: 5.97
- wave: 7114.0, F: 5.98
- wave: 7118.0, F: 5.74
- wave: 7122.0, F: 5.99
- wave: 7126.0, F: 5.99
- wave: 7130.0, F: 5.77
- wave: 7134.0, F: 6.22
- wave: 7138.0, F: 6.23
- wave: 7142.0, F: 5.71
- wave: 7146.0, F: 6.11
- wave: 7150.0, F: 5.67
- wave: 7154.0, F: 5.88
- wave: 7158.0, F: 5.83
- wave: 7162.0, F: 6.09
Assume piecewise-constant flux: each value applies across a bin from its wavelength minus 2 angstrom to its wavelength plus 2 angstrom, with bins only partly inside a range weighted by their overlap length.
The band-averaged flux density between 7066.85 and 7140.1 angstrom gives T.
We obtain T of 6.08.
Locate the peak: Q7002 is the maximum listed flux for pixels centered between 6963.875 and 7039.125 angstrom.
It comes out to 6.82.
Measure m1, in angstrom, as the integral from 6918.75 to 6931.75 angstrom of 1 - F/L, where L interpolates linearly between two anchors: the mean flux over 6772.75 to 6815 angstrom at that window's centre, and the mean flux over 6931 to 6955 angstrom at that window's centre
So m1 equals 0.4 angstrom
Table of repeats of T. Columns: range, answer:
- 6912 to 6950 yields 6.39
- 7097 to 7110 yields 6.16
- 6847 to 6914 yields 6.4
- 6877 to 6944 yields 6.45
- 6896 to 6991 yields 6.46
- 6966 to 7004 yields 6.44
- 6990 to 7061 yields 6.41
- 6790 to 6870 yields 6.33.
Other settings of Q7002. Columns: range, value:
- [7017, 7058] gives 6.78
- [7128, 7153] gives 6.23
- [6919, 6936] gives 6.42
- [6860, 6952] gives 7.03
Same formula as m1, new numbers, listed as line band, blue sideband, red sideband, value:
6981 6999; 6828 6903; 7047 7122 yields -0.9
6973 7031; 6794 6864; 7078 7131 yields -2.6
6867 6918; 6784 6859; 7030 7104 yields -1.4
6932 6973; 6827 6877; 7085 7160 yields -1.8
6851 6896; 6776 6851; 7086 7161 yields -0.5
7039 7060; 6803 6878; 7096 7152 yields -0.8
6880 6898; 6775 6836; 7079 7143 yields -0.9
